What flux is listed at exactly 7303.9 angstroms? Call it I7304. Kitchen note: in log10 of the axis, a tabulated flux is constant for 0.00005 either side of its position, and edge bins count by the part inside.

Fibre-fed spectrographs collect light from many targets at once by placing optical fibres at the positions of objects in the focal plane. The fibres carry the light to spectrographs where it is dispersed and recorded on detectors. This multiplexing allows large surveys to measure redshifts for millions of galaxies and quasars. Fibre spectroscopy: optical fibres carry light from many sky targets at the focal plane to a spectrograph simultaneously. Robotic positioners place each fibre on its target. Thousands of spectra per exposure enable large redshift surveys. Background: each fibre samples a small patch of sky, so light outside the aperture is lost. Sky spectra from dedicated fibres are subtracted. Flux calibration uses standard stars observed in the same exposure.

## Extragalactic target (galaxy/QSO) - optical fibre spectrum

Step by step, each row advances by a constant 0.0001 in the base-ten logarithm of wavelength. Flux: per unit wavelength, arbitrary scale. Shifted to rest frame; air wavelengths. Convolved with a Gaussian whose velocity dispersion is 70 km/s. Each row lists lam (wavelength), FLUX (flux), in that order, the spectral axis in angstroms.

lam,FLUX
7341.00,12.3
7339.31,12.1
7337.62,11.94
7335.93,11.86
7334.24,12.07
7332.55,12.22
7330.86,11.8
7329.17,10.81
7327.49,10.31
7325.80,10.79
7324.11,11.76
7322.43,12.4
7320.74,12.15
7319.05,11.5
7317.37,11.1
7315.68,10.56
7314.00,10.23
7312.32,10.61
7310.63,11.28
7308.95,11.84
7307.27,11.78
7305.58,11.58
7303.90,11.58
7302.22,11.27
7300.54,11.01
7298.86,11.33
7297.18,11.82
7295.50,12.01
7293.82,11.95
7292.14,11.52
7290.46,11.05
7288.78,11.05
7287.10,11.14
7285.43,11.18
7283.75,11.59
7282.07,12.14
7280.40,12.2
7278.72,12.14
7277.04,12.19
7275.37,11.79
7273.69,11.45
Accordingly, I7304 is 11.58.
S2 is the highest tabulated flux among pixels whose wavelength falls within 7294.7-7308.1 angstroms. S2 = 12.01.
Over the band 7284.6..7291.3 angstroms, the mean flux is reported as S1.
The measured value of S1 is 11.1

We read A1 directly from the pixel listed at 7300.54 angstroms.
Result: 11.01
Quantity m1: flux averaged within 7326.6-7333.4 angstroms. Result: 11.3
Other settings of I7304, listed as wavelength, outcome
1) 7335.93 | 11.86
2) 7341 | 12.3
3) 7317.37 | 11.1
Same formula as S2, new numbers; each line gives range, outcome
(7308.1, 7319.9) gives 11.84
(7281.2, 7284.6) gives 12.14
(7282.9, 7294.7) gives 11.95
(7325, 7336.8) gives 12.22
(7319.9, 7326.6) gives 12.4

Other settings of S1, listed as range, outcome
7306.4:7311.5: 11.6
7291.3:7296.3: 11.8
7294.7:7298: 11.9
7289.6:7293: 11.3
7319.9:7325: 12.1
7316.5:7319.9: 11.3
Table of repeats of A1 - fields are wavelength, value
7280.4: 12.2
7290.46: 11.05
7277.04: 12.19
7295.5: 12.01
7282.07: 12.14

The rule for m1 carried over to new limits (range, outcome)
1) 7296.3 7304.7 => 11.4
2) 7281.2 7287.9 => 11.5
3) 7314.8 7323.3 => 11.5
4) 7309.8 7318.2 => 10.8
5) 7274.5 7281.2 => 12.1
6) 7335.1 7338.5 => 11.9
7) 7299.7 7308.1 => 11.4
